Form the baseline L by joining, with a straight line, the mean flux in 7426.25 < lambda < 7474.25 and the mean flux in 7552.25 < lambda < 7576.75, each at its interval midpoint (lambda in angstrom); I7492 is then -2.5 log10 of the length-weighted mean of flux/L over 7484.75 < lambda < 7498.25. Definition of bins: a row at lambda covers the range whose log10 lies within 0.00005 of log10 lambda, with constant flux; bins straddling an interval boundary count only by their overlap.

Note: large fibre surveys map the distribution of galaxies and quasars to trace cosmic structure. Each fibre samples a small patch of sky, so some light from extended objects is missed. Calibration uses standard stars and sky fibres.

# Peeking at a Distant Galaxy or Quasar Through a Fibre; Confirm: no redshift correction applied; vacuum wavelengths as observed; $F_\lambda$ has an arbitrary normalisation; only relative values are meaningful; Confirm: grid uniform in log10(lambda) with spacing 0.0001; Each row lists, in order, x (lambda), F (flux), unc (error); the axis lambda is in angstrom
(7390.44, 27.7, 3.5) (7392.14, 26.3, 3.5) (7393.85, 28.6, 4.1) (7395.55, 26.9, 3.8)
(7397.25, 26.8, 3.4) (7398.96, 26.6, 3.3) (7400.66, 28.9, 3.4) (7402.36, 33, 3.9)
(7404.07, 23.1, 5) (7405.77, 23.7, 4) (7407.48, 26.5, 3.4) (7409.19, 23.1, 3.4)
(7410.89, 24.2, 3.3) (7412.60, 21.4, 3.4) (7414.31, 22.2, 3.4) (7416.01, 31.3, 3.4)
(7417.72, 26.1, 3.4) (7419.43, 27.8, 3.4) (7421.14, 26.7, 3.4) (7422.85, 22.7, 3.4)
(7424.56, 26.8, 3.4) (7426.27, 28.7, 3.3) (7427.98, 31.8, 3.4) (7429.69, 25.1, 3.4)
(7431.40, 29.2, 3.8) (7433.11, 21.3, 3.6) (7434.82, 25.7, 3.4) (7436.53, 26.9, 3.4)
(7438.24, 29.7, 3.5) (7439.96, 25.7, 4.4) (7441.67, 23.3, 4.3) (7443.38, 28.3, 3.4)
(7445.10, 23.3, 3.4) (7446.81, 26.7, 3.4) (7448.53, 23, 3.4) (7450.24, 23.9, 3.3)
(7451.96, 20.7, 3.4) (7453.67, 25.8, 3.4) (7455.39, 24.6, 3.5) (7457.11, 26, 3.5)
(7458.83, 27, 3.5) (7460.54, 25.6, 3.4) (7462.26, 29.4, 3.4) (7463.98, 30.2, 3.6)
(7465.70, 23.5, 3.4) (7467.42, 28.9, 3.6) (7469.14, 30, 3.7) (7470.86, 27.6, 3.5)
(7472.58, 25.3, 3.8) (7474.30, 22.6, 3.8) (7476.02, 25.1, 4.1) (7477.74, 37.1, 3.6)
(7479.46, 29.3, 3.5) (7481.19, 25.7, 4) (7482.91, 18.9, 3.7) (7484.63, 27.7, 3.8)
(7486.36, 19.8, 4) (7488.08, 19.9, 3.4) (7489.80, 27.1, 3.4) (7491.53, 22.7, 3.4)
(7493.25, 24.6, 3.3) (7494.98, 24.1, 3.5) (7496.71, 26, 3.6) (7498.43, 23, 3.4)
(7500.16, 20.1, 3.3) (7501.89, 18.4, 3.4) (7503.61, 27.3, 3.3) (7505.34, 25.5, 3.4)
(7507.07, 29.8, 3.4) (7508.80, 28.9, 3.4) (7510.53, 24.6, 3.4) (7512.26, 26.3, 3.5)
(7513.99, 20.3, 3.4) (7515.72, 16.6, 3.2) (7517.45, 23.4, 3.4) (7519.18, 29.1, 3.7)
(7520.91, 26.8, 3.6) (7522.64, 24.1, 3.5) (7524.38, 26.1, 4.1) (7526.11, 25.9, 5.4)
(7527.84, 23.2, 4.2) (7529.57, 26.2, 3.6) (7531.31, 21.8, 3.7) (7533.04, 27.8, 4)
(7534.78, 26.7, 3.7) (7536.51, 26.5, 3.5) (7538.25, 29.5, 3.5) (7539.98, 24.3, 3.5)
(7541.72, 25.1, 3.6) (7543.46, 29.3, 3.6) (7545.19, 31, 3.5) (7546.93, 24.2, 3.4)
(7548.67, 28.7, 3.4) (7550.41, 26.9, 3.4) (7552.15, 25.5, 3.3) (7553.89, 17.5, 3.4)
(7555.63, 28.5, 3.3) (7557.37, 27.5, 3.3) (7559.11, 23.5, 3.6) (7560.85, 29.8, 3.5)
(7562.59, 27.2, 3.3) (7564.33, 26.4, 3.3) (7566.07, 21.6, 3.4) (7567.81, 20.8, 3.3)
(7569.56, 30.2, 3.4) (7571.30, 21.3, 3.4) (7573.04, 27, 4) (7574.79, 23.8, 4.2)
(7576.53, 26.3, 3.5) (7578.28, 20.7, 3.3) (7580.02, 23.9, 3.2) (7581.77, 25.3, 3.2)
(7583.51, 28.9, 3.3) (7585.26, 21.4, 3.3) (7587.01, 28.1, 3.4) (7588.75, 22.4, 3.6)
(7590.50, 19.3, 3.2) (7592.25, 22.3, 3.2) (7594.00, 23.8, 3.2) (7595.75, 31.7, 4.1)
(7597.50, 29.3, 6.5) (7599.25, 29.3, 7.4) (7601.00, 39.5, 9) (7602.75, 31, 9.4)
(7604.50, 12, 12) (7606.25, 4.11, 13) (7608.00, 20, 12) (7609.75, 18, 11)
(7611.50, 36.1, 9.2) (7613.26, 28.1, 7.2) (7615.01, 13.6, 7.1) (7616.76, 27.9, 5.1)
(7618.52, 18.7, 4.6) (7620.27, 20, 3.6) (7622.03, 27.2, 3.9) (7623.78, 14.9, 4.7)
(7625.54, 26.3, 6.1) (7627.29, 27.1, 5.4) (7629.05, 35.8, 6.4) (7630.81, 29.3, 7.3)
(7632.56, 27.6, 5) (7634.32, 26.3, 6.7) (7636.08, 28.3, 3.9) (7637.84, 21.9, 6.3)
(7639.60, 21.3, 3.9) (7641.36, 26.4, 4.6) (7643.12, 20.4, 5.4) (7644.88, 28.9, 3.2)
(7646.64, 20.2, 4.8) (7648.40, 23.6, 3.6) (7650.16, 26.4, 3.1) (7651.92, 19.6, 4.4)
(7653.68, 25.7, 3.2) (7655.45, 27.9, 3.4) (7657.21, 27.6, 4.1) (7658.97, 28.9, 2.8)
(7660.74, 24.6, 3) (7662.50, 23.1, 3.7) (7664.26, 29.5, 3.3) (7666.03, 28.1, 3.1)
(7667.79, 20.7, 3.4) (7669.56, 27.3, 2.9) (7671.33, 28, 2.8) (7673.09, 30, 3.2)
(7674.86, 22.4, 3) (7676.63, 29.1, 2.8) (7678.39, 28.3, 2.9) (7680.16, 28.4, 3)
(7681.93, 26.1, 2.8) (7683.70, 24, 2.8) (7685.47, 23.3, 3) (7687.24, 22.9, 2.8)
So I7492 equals 0.09 mag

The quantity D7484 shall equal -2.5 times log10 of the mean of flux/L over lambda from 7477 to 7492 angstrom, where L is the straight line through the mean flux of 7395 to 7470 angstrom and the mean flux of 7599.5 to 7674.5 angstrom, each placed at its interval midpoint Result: 0.02 mag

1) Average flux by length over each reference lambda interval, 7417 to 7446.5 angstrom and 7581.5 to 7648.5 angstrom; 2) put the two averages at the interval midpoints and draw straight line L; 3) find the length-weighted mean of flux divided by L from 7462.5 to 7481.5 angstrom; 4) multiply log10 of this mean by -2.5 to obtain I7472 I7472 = -0.07 mag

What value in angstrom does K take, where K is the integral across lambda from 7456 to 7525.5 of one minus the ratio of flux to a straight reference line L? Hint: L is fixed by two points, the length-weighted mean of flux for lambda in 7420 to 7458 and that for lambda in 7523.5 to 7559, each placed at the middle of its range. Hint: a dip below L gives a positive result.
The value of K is 1.44 angstrom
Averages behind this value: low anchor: 25.7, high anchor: 26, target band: 25.4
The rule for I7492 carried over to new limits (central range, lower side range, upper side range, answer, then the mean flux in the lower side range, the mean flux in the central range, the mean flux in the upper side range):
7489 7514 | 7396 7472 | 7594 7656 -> 0.041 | 26.2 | 24.7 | 24.7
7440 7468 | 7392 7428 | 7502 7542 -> 0.015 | 26.4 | 25.6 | 25.3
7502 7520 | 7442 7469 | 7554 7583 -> 0.025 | 25.9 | 24.9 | 25.1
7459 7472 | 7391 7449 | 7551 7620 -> -0.083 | 26.2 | 27.8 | 24.4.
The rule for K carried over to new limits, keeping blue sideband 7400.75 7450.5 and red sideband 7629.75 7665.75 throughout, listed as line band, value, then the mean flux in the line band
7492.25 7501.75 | 1.0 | 23.1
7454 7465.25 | -0.5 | 26.9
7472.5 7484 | -0.2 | 26.4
